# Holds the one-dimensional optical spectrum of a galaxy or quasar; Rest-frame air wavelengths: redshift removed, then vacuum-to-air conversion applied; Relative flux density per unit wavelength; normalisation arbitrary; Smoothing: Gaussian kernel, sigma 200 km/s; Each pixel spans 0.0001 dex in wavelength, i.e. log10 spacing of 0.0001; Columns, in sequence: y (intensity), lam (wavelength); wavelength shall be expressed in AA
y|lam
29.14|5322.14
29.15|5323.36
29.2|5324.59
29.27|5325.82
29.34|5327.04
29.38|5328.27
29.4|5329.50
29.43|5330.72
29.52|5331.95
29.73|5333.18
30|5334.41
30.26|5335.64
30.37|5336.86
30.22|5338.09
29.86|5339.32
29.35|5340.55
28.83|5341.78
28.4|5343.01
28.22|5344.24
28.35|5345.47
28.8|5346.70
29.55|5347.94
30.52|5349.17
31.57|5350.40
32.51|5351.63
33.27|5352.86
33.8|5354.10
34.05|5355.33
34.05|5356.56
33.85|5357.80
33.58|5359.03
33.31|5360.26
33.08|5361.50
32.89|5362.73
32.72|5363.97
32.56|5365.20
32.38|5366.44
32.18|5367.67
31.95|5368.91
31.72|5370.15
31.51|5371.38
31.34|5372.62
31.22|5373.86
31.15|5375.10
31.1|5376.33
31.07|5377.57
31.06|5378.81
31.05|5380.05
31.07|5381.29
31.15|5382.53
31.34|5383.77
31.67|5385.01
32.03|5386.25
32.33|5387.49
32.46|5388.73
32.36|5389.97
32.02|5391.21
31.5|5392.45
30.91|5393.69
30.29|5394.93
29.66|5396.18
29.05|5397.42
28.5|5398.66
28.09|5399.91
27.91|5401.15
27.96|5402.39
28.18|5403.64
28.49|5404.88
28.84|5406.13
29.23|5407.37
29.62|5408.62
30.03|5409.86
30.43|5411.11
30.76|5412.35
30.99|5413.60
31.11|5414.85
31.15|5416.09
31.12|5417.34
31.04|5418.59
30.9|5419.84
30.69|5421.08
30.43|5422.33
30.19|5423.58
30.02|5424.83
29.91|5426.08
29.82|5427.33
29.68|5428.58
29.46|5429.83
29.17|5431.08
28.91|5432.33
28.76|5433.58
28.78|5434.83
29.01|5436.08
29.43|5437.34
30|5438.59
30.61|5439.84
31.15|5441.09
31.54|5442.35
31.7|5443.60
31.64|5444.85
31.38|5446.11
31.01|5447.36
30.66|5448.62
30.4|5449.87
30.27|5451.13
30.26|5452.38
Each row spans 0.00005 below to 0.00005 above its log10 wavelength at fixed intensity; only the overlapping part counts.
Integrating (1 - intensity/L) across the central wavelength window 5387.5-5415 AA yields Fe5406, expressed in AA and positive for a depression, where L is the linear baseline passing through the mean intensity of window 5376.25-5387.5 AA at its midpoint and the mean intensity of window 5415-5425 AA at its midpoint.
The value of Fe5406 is 1.0 AA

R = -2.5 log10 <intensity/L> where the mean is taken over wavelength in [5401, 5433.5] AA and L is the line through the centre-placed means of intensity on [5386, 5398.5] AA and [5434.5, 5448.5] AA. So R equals 0.04 mag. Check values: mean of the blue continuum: 31.2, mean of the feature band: 29.9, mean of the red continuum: 30.6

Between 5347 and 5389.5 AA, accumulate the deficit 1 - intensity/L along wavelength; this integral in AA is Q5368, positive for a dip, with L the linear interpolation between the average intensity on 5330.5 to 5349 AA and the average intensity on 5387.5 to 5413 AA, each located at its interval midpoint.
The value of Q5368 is -3.50 AA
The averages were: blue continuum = 29.4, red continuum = 29.9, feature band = 32.1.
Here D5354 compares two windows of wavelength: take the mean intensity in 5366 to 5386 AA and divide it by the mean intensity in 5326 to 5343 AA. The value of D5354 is 1.06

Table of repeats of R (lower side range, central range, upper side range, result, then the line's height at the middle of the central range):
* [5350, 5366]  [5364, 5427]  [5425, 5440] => 0.02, 31.3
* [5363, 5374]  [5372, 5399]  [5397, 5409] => -0.03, 30.3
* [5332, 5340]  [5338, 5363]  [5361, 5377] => -0.02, 30.9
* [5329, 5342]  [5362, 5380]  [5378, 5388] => -0.03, 31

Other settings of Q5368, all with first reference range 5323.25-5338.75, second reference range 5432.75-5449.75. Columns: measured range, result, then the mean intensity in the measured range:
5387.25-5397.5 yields -0.4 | 31.3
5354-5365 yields -1.3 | 33.5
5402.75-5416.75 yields 0.2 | 29.9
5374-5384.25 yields -0.4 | 31.1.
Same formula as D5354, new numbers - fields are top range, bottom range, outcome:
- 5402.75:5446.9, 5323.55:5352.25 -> 1.02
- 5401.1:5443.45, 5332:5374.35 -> 0.95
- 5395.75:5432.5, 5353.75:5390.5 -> 0.92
